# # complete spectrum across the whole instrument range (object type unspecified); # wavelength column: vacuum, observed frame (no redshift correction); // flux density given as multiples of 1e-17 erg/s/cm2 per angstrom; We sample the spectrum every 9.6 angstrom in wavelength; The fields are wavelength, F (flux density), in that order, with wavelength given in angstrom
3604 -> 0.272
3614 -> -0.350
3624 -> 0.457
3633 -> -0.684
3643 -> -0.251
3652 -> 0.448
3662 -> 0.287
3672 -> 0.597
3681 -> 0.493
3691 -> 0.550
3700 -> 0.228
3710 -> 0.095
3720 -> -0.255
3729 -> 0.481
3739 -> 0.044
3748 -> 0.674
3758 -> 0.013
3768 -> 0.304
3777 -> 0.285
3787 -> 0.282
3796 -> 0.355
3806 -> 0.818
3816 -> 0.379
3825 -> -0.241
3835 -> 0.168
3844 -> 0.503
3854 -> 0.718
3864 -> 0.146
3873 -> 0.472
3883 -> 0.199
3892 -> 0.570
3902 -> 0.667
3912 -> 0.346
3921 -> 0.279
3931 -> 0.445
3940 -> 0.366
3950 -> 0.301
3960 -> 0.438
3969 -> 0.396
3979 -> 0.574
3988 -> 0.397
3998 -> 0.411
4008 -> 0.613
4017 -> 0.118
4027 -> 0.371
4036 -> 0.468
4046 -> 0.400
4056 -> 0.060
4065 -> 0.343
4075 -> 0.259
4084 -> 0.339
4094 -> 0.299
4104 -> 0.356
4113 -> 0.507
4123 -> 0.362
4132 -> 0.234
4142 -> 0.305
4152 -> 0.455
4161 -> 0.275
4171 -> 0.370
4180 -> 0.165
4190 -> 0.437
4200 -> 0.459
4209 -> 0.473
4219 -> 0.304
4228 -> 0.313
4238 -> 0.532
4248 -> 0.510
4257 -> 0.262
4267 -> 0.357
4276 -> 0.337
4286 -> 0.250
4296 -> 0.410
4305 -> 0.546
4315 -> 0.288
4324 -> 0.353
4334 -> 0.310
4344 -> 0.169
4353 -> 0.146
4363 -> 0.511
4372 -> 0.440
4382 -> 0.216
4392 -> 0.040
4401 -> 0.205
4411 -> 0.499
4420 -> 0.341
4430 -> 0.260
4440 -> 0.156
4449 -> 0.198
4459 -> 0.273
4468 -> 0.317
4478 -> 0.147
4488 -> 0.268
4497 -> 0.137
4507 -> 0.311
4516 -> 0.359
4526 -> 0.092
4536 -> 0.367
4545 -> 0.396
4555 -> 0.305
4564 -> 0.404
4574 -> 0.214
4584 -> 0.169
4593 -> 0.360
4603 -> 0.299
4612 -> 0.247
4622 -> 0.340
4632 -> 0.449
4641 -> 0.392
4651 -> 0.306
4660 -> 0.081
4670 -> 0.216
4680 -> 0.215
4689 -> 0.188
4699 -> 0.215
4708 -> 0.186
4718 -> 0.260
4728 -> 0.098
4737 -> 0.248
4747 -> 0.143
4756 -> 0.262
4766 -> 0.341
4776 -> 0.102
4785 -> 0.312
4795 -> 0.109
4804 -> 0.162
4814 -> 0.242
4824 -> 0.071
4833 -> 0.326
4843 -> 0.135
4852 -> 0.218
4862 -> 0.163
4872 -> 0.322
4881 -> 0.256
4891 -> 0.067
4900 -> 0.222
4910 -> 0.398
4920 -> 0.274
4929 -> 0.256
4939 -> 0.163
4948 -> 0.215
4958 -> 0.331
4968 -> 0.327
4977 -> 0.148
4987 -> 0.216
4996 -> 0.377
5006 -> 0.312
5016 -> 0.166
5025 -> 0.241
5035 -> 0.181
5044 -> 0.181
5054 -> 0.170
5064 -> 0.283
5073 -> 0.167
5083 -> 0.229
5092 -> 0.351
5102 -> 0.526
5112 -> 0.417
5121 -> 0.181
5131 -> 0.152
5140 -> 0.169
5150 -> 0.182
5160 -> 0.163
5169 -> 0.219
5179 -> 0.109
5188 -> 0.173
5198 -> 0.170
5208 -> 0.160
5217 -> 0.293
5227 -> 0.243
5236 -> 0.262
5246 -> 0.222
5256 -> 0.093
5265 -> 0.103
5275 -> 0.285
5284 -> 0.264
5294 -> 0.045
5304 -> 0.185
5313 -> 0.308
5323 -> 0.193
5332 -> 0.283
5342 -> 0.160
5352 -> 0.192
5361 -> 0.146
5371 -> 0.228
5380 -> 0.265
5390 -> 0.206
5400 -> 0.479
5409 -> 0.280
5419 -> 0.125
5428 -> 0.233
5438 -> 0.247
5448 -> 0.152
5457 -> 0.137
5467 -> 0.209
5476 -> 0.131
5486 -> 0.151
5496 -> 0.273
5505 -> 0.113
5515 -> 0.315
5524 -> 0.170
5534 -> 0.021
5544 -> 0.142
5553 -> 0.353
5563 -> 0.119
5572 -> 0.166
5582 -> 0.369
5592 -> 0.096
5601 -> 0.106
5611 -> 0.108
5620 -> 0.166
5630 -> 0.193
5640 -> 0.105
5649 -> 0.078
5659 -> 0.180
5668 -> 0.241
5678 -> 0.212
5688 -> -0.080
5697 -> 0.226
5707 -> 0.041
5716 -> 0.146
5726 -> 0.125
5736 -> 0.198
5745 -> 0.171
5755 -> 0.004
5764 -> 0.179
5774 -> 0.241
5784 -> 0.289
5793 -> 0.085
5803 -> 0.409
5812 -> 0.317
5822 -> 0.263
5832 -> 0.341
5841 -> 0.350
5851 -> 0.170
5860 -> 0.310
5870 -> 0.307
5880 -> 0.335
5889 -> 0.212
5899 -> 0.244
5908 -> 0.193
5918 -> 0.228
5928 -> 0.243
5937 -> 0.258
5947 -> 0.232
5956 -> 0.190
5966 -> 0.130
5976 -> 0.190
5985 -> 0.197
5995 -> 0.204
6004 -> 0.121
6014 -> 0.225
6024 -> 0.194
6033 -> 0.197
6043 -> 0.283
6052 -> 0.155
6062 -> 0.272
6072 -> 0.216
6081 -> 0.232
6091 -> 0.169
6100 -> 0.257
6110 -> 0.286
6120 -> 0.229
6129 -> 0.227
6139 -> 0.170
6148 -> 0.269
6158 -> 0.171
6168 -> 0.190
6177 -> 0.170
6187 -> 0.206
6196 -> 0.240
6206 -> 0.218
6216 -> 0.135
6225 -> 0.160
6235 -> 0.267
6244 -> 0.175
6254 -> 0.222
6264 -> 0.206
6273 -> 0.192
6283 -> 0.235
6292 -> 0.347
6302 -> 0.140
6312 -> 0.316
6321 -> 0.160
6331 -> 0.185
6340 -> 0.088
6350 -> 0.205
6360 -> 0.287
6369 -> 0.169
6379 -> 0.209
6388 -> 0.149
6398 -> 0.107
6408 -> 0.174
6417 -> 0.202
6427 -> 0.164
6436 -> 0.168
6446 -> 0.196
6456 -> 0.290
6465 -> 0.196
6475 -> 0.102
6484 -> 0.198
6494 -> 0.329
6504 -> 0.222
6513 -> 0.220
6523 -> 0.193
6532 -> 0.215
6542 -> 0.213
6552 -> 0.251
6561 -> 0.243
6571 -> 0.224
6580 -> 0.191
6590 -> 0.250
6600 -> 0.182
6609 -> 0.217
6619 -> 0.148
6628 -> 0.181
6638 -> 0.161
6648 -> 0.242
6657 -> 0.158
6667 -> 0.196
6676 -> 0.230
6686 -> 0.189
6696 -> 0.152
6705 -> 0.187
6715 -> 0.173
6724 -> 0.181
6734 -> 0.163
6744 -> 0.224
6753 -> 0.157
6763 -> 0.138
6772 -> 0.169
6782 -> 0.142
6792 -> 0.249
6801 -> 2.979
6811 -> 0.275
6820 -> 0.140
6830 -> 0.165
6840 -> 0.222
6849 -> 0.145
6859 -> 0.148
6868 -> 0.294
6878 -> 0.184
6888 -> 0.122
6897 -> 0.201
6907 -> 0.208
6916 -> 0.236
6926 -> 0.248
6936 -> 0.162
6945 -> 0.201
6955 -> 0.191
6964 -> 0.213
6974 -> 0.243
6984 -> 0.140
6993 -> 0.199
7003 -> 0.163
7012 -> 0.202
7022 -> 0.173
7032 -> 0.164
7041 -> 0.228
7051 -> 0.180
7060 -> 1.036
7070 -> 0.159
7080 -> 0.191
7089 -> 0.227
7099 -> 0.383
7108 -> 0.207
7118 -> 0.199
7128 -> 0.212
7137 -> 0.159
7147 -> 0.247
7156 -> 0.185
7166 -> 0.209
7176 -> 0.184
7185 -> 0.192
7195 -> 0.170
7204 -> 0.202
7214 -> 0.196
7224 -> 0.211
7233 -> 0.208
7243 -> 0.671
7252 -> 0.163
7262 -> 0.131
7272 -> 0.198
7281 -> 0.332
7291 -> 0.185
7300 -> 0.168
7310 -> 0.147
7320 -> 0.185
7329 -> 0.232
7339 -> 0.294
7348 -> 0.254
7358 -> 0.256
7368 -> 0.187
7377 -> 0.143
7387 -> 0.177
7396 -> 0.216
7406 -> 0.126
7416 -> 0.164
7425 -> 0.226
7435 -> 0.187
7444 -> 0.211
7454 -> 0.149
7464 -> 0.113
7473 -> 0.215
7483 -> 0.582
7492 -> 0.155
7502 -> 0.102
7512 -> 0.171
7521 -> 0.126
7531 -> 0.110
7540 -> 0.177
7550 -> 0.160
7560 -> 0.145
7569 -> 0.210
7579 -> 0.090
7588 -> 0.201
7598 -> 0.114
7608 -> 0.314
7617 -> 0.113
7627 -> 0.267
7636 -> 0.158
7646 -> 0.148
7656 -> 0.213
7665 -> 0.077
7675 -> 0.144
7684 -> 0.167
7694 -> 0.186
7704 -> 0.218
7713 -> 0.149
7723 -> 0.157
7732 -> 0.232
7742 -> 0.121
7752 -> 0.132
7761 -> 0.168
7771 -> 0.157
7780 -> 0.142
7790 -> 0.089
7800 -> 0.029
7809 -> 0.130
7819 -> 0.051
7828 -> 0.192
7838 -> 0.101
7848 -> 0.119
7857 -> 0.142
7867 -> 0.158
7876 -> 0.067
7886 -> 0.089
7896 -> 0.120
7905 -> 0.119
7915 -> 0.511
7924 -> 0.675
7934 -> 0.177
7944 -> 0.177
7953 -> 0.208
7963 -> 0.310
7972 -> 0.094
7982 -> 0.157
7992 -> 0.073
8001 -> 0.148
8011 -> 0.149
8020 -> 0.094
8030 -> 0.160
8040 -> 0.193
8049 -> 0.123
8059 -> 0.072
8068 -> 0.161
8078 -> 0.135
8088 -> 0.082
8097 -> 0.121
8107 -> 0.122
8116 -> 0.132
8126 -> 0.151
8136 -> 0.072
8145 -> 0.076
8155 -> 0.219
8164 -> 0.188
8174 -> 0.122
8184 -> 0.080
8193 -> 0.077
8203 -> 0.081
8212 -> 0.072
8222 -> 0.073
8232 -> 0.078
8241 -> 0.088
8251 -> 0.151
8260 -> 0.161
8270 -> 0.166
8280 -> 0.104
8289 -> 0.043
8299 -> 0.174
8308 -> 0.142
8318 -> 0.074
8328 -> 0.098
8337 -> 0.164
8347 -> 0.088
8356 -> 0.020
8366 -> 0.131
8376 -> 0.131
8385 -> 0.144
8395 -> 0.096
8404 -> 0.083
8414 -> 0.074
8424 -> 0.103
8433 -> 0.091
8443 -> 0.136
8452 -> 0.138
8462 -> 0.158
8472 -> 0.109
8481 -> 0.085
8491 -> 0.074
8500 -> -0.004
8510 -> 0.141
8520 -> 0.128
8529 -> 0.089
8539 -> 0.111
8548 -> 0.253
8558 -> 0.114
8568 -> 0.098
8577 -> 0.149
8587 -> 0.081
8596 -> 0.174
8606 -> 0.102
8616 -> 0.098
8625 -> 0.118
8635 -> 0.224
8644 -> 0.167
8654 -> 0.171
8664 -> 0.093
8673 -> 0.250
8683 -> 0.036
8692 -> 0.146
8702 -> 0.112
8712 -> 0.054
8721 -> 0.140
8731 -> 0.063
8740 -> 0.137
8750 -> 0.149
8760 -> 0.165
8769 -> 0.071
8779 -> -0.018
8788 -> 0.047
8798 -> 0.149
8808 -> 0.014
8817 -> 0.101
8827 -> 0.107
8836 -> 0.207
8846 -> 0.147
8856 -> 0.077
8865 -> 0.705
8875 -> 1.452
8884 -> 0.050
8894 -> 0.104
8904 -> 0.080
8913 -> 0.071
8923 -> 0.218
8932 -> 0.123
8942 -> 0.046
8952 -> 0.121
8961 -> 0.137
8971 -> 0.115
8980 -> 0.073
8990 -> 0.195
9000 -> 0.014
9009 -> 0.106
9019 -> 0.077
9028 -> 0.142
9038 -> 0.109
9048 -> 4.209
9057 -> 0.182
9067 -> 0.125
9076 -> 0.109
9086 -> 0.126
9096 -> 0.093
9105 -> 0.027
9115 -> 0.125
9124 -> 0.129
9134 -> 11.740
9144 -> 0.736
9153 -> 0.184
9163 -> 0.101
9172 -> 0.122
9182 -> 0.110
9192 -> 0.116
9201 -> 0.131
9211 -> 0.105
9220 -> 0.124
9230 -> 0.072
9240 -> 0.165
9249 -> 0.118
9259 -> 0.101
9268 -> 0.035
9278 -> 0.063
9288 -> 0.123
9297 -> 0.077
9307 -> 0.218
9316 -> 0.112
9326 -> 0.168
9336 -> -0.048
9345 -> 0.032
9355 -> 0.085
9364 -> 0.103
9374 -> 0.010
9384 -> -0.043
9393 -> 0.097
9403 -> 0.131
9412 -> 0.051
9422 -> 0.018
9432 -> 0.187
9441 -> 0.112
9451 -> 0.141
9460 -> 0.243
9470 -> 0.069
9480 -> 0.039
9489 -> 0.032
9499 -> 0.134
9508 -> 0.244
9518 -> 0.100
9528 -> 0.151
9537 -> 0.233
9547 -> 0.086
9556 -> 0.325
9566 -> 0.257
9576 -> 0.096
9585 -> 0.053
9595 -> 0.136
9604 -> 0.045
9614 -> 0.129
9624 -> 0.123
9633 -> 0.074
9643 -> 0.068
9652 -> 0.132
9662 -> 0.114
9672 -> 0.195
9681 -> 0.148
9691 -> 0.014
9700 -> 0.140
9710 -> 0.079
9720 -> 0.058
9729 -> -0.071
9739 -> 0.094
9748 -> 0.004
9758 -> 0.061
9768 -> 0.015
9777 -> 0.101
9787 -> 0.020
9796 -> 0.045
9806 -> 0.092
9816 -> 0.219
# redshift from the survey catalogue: 0.824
